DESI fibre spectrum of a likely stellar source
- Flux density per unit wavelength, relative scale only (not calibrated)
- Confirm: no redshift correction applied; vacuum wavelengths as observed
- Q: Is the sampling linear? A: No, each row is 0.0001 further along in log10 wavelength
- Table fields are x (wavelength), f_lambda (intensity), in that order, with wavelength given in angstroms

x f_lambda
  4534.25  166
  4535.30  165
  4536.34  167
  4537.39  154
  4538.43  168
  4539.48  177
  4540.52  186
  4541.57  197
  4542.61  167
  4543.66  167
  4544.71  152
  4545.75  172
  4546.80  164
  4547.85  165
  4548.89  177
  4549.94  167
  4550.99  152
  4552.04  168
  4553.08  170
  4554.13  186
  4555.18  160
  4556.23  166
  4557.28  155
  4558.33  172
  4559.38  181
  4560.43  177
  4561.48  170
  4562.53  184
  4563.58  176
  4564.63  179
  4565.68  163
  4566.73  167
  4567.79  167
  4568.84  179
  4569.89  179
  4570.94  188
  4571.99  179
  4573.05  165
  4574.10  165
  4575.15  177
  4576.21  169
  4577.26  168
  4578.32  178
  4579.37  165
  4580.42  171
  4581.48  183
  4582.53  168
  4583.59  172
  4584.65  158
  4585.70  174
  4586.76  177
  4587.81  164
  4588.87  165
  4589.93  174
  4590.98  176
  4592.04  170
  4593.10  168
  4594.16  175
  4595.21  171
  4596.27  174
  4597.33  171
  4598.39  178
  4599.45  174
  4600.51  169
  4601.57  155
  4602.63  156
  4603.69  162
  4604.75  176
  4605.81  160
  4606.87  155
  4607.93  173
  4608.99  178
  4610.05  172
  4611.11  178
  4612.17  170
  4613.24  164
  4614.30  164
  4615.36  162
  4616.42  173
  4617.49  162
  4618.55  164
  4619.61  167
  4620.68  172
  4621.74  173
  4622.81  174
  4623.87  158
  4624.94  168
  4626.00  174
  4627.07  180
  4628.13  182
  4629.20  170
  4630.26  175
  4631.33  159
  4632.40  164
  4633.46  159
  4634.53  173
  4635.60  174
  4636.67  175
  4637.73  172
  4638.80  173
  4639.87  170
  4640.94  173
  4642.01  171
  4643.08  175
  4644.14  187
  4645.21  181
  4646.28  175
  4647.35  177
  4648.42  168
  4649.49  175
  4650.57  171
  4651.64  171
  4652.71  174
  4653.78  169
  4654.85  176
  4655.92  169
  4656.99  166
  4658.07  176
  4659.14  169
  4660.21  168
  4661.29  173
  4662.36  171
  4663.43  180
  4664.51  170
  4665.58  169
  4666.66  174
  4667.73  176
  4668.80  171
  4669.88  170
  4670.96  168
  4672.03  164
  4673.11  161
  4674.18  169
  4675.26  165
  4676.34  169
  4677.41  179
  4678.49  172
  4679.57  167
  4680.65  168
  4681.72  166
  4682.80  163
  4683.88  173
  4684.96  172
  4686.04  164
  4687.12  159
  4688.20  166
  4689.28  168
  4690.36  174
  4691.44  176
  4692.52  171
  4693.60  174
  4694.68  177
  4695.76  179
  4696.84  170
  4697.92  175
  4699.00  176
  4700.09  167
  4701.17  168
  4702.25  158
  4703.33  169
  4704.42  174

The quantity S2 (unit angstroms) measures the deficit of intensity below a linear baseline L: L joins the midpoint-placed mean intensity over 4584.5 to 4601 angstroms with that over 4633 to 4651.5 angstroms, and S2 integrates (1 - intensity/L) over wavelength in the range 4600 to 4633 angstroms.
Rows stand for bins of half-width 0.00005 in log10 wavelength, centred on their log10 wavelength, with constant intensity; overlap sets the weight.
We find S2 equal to 0.8 angstroms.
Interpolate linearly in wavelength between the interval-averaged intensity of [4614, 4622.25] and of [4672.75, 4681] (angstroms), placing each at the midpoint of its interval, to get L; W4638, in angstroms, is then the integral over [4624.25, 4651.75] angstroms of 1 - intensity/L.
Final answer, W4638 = -0.8 angstroms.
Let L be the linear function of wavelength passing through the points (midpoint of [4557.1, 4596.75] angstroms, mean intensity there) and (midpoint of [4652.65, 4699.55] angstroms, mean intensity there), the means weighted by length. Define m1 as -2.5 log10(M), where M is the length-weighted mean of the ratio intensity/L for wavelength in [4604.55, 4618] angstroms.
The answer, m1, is 0.02 mag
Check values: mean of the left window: 172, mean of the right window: 171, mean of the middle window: 168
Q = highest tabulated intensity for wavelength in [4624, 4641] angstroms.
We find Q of 182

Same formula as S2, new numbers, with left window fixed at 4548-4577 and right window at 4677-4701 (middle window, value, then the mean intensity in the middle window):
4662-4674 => 0.0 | 170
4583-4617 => 0.5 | 169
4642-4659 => -0.3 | 174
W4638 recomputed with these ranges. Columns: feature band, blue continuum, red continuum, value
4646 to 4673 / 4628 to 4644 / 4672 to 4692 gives -0.3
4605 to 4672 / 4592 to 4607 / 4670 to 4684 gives -1.2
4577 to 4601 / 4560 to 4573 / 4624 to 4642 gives 0.3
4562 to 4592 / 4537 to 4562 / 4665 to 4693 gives -0.5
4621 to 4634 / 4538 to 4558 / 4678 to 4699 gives 0.0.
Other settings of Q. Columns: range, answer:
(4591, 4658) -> 187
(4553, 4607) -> 188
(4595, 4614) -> 178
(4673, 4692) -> 179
